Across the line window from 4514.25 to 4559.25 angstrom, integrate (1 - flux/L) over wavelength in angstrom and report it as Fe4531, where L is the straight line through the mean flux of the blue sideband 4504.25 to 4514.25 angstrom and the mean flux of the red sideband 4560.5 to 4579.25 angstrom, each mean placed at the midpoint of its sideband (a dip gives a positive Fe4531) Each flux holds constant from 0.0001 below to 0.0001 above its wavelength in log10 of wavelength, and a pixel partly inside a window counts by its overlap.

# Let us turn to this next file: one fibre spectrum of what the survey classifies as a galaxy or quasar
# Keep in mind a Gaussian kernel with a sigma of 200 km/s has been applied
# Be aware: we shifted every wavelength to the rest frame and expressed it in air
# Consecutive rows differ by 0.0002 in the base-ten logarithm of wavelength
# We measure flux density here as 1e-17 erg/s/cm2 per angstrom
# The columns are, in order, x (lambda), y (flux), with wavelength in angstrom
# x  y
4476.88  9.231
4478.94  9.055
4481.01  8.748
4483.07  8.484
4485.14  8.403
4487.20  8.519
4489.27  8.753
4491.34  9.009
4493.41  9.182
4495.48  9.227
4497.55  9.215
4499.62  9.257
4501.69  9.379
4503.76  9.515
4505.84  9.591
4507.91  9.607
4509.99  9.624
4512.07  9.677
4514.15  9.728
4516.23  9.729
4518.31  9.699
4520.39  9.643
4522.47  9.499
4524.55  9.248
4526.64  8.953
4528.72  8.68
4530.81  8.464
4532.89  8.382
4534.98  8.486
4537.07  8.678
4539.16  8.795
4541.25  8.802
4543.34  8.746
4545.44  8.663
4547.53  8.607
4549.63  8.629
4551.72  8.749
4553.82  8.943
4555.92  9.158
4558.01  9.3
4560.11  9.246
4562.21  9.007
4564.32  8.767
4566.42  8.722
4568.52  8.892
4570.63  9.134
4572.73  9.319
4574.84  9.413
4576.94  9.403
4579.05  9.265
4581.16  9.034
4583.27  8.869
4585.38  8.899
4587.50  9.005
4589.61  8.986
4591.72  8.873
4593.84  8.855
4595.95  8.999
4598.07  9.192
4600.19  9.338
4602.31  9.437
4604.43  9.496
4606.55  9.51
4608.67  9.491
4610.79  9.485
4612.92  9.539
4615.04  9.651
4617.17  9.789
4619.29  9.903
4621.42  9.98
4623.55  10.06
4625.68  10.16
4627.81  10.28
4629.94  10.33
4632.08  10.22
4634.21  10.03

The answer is 2.0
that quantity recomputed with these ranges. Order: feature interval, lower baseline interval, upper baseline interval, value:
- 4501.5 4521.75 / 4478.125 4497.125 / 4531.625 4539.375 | -2.2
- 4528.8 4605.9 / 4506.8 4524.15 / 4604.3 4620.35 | 5.3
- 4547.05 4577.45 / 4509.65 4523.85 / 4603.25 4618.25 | 1.9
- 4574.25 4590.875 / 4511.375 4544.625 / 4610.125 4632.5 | 0.8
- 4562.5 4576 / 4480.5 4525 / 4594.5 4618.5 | 0.5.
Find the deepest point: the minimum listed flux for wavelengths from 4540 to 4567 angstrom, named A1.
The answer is 8.607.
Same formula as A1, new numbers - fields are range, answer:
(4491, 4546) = 8.382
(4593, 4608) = 8.855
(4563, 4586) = 8.722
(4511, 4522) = 9.643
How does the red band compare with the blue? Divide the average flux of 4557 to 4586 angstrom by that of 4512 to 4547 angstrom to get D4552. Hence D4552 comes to 1.01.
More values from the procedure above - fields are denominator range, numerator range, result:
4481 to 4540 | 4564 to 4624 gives 1.02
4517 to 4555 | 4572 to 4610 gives 1.04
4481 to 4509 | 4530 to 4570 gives 0.97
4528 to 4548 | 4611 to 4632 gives 1.15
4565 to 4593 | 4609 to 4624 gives 1.08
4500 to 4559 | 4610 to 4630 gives 1.09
